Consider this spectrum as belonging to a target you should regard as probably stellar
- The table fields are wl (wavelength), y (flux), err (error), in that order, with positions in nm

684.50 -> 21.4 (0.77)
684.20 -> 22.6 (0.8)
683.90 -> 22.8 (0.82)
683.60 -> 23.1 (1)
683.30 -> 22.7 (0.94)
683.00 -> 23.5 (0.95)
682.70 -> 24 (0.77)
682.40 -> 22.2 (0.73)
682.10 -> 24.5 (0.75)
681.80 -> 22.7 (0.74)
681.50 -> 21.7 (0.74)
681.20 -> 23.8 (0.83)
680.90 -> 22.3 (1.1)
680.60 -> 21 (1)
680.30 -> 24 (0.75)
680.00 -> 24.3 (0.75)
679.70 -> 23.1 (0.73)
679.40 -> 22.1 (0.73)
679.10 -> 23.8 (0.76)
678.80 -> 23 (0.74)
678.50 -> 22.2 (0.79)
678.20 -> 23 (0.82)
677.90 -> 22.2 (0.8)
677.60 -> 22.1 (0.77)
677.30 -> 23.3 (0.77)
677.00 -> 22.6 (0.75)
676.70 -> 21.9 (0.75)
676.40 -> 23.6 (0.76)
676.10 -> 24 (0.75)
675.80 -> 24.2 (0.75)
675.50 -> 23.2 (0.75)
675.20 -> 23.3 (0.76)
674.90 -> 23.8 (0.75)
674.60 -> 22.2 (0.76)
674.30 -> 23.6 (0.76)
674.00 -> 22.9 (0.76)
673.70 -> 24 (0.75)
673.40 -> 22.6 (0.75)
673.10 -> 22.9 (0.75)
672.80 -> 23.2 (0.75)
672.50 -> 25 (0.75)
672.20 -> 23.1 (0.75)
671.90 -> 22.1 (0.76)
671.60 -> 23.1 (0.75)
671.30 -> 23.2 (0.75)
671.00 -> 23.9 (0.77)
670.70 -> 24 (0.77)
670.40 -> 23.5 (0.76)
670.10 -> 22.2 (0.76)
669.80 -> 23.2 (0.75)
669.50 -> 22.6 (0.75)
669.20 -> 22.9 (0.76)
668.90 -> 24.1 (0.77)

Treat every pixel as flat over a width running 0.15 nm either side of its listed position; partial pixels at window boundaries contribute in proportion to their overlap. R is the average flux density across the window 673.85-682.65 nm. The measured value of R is 23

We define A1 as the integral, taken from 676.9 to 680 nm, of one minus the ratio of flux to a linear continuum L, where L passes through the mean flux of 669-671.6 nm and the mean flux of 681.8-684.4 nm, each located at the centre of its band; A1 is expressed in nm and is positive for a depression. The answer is 0.04 nm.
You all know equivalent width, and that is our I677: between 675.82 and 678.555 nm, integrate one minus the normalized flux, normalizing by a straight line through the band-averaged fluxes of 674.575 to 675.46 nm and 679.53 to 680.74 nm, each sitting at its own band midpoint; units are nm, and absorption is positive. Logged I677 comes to 0.04 nm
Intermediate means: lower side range 23.2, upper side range 23.1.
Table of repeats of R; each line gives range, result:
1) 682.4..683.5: 23.2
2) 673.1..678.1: 23.1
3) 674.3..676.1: 23.4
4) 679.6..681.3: 23.1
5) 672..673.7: 23.4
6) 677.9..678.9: 22.6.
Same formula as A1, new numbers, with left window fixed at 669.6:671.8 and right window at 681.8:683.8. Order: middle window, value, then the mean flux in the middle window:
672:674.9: 0.00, 23.3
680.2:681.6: 0.04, 22.5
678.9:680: 0.00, 23.2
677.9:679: 0.03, 22.7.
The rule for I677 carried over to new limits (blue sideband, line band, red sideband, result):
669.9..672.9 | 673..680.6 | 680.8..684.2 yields 0.03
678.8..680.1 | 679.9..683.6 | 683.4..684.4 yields -0.01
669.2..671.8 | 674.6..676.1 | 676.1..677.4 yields -0.03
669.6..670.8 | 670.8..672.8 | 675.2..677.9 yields -0.02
